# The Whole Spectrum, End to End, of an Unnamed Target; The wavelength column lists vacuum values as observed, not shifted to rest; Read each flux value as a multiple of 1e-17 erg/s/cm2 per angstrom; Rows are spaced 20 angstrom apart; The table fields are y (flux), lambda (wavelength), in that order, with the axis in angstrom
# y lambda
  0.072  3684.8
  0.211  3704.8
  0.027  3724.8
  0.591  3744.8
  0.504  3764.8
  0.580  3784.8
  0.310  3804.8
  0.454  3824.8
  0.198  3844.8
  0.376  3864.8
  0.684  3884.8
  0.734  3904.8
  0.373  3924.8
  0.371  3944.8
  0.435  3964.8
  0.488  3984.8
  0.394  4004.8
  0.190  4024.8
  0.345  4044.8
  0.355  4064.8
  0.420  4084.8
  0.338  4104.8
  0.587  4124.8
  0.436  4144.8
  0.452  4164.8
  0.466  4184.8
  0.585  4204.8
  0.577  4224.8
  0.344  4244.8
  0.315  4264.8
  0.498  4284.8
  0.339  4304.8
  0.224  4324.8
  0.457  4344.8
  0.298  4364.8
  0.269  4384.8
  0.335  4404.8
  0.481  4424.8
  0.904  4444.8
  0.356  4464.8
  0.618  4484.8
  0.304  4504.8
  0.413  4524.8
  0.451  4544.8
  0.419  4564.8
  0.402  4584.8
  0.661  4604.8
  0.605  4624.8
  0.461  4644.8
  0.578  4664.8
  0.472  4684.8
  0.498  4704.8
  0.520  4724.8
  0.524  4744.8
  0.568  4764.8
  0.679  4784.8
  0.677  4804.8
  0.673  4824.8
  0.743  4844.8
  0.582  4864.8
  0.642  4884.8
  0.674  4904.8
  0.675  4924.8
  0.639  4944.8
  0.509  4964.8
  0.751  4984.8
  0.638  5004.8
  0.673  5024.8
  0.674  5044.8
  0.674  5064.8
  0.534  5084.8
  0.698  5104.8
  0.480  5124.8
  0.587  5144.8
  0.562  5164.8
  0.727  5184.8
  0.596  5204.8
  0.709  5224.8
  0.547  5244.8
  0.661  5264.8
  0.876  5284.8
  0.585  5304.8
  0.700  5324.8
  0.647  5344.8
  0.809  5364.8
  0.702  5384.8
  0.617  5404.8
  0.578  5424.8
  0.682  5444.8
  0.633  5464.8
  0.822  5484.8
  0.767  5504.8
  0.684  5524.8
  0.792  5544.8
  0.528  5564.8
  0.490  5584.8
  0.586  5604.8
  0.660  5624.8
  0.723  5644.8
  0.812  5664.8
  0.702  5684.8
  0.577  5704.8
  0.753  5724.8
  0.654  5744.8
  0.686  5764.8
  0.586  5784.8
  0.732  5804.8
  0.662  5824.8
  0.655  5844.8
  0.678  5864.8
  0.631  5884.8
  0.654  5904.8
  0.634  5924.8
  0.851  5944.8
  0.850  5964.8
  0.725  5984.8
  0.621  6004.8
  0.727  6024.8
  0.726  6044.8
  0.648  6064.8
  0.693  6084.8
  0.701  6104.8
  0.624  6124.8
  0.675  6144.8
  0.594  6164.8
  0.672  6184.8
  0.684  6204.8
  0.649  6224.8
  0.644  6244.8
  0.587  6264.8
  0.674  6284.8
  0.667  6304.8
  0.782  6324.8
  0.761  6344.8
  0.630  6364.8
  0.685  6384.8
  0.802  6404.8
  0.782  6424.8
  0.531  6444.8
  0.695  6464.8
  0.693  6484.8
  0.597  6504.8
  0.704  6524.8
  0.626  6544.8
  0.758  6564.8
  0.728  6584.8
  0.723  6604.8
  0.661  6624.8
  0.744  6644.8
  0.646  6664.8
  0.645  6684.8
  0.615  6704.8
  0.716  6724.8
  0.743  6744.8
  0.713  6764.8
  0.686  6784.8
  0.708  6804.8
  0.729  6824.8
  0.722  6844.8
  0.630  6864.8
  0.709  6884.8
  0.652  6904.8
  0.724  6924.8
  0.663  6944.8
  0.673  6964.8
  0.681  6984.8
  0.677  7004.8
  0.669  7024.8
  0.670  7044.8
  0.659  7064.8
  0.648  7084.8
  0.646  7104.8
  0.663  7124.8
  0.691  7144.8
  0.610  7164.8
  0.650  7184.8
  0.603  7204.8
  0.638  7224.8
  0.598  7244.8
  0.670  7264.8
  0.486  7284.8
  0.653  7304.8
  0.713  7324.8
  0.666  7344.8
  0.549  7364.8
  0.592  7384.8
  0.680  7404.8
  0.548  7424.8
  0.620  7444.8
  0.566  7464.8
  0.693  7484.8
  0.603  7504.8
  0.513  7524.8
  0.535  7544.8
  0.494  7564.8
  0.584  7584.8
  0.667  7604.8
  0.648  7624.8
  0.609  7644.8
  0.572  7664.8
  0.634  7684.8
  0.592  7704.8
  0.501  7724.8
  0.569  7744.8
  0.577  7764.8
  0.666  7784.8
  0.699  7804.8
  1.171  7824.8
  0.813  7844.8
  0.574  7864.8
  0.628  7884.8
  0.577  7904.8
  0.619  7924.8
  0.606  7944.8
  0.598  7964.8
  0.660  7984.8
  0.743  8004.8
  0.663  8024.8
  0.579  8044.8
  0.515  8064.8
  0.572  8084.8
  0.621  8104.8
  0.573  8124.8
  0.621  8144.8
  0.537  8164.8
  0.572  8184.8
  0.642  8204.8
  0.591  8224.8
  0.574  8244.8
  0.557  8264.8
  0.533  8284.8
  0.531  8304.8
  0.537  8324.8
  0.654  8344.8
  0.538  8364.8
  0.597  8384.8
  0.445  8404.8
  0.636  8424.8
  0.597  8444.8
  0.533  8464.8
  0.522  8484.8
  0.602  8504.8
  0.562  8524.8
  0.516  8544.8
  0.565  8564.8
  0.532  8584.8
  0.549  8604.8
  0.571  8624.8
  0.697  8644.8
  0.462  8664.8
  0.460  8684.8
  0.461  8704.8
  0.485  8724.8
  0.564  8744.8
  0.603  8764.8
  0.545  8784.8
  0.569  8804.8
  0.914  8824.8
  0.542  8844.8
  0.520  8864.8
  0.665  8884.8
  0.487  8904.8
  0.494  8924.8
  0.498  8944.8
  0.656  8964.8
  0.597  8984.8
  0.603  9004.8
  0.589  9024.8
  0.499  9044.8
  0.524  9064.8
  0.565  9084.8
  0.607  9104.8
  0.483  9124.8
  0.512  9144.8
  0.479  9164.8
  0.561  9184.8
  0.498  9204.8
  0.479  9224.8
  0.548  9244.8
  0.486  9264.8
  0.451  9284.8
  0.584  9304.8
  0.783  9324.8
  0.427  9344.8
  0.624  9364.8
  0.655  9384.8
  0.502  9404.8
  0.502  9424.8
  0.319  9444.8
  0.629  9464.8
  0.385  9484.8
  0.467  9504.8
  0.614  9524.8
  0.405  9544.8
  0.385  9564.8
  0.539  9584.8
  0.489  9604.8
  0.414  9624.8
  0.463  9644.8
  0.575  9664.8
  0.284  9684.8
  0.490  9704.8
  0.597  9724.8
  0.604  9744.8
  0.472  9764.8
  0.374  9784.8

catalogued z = 0.19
